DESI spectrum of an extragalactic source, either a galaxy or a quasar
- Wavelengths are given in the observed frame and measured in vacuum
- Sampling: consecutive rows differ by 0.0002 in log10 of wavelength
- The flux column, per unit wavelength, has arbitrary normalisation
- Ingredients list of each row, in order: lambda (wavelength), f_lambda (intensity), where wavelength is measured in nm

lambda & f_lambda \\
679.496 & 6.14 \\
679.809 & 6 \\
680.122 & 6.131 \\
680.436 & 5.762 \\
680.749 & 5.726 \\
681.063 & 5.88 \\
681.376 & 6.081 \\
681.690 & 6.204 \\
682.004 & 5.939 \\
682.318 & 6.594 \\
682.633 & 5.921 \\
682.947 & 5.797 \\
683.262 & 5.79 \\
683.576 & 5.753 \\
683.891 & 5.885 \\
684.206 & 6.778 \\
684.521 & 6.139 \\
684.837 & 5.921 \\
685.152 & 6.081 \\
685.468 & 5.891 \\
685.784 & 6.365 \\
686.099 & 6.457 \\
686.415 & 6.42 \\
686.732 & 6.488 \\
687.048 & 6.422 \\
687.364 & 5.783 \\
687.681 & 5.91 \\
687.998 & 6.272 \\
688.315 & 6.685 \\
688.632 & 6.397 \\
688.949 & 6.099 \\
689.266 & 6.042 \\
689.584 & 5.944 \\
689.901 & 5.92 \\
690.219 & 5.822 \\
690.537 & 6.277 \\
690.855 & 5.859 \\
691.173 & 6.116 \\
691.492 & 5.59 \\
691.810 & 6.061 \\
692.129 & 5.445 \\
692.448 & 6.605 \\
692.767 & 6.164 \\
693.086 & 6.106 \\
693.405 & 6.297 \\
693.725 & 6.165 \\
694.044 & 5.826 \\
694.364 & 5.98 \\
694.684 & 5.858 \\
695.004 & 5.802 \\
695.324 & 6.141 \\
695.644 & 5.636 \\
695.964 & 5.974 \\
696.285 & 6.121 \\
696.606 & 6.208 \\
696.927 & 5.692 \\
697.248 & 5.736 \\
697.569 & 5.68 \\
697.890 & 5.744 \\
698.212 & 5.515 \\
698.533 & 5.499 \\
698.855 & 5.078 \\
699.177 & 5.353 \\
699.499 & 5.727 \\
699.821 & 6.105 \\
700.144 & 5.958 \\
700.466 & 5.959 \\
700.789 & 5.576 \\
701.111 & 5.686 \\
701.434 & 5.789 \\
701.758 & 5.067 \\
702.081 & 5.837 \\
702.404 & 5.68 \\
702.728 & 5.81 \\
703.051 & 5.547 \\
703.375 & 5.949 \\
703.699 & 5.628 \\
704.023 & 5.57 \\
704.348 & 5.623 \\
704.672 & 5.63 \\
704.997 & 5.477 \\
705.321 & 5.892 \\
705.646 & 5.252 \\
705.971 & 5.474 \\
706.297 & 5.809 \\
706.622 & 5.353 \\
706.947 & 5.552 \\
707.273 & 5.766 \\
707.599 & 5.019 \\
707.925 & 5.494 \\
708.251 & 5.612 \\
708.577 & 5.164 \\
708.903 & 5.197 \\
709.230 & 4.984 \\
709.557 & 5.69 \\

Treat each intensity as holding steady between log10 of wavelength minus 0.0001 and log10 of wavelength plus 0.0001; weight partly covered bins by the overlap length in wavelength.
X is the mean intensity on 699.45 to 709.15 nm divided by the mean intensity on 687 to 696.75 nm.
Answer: 0.93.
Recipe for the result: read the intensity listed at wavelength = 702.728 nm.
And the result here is 5.81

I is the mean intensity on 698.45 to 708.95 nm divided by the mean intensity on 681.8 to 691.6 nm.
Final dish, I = 0.91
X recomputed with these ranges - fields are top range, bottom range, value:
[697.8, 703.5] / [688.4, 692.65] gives 0.94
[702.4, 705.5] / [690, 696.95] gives 0.95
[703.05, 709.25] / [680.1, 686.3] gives 0.91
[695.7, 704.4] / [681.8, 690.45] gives 0.93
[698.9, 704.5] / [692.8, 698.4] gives 0.96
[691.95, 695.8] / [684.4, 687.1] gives 0.96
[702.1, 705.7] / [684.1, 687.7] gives 0.91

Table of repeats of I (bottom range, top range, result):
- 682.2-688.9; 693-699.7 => 0.94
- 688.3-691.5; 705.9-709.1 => 0.90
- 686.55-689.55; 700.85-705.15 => 0.91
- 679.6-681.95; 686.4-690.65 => 1.03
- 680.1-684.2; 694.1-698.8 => 0.97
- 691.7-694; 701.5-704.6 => 0.92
